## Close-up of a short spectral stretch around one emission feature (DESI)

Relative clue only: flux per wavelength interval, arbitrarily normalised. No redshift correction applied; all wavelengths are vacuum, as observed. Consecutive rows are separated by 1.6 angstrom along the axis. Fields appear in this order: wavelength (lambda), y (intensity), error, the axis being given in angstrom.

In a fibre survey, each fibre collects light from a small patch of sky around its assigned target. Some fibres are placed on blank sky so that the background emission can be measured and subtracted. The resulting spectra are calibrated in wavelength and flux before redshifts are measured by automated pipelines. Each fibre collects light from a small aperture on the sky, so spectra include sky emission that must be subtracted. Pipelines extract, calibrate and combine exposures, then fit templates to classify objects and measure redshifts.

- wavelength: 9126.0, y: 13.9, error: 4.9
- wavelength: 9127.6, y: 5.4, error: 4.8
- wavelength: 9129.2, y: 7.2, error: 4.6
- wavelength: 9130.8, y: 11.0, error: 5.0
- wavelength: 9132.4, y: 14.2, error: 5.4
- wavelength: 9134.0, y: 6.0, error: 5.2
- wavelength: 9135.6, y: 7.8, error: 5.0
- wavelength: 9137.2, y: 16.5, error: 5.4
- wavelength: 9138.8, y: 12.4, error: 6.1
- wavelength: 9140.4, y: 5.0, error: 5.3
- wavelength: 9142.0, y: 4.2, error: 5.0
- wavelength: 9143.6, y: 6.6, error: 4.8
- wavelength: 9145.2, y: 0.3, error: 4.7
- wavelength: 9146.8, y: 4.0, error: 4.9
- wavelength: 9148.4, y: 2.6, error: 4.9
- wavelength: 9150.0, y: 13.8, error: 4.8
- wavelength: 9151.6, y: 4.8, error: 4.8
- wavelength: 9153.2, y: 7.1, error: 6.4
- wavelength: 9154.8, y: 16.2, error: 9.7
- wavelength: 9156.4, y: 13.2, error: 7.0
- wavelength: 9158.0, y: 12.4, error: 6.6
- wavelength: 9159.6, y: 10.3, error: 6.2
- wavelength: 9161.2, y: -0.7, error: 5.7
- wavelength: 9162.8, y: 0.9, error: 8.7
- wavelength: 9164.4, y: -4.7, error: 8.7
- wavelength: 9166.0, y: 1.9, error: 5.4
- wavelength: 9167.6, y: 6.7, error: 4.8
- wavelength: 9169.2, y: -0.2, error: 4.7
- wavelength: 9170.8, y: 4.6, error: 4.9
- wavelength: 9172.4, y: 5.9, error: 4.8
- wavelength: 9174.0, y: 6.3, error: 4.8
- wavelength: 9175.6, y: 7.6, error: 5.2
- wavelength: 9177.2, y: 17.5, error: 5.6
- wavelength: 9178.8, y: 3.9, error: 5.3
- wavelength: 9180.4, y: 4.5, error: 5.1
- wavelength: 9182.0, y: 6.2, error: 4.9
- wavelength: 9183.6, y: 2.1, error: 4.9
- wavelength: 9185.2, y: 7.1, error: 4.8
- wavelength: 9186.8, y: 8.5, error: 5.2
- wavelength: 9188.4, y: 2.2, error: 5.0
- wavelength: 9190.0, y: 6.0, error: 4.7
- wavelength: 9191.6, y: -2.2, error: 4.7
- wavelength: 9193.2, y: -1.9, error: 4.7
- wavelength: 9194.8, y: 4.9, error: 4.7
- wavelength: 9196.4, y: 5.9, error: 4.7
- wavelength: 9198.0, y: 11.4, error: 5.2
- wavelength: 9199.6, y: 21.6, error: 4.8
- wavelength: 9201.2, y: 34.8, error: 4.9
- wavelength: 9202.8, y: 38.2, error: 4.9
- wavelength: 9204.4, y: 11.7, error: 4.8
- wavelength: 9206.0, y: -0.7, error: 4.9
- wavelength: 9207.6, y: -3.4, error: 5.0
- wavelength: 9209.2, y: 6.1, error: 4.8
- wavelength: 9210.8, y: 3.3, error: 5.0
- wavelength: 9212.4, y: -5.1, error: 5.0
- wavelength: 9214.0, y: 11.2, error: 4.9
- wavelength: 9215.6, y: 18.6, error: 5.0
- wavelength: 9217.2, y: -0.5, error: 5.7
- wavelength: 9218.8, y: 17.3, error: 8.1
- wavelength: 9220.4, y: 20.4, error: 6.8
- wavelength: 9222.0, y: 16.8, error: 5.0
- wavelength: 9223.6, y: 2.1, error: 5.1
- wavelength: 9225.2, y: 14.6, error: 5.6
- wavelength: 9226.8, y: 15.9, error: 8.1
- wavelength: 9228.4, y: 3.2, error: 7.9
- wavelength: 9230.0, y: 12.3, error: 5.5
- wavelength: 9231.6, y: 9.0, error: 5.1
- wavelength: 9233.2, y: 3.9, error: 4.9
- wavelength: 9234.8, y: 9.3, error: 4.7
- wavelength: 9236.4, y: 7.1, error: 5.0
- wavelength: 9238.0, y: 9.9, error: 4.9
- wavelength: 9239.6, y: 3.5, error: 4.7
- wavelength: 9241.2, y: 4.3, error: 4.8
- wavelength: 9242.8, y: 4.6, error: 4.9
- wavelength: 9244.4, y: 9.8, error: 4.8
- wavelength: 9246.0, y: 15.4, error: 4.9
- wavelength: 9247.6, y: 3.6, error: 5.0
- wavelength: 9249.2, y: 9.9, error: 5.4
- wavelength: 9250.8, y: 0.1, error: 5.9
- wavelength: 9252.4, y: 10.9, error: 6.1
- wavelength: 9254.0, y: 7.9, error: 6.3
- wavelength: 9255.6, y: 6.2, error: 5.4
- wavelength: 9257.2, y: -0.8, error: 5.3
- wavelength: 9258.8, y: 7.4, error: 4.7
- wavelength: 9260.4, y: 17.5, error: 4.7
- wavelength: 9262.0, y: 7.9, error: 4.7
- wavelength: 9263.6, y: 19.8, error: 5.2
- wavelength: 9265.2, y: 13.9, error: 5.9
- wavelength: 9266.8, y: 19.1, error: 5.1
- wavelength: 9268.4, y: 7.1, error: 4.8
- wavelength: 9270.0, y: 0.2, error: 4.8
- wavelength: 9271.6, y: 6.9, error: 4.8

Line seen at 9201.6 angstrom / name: H-beta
